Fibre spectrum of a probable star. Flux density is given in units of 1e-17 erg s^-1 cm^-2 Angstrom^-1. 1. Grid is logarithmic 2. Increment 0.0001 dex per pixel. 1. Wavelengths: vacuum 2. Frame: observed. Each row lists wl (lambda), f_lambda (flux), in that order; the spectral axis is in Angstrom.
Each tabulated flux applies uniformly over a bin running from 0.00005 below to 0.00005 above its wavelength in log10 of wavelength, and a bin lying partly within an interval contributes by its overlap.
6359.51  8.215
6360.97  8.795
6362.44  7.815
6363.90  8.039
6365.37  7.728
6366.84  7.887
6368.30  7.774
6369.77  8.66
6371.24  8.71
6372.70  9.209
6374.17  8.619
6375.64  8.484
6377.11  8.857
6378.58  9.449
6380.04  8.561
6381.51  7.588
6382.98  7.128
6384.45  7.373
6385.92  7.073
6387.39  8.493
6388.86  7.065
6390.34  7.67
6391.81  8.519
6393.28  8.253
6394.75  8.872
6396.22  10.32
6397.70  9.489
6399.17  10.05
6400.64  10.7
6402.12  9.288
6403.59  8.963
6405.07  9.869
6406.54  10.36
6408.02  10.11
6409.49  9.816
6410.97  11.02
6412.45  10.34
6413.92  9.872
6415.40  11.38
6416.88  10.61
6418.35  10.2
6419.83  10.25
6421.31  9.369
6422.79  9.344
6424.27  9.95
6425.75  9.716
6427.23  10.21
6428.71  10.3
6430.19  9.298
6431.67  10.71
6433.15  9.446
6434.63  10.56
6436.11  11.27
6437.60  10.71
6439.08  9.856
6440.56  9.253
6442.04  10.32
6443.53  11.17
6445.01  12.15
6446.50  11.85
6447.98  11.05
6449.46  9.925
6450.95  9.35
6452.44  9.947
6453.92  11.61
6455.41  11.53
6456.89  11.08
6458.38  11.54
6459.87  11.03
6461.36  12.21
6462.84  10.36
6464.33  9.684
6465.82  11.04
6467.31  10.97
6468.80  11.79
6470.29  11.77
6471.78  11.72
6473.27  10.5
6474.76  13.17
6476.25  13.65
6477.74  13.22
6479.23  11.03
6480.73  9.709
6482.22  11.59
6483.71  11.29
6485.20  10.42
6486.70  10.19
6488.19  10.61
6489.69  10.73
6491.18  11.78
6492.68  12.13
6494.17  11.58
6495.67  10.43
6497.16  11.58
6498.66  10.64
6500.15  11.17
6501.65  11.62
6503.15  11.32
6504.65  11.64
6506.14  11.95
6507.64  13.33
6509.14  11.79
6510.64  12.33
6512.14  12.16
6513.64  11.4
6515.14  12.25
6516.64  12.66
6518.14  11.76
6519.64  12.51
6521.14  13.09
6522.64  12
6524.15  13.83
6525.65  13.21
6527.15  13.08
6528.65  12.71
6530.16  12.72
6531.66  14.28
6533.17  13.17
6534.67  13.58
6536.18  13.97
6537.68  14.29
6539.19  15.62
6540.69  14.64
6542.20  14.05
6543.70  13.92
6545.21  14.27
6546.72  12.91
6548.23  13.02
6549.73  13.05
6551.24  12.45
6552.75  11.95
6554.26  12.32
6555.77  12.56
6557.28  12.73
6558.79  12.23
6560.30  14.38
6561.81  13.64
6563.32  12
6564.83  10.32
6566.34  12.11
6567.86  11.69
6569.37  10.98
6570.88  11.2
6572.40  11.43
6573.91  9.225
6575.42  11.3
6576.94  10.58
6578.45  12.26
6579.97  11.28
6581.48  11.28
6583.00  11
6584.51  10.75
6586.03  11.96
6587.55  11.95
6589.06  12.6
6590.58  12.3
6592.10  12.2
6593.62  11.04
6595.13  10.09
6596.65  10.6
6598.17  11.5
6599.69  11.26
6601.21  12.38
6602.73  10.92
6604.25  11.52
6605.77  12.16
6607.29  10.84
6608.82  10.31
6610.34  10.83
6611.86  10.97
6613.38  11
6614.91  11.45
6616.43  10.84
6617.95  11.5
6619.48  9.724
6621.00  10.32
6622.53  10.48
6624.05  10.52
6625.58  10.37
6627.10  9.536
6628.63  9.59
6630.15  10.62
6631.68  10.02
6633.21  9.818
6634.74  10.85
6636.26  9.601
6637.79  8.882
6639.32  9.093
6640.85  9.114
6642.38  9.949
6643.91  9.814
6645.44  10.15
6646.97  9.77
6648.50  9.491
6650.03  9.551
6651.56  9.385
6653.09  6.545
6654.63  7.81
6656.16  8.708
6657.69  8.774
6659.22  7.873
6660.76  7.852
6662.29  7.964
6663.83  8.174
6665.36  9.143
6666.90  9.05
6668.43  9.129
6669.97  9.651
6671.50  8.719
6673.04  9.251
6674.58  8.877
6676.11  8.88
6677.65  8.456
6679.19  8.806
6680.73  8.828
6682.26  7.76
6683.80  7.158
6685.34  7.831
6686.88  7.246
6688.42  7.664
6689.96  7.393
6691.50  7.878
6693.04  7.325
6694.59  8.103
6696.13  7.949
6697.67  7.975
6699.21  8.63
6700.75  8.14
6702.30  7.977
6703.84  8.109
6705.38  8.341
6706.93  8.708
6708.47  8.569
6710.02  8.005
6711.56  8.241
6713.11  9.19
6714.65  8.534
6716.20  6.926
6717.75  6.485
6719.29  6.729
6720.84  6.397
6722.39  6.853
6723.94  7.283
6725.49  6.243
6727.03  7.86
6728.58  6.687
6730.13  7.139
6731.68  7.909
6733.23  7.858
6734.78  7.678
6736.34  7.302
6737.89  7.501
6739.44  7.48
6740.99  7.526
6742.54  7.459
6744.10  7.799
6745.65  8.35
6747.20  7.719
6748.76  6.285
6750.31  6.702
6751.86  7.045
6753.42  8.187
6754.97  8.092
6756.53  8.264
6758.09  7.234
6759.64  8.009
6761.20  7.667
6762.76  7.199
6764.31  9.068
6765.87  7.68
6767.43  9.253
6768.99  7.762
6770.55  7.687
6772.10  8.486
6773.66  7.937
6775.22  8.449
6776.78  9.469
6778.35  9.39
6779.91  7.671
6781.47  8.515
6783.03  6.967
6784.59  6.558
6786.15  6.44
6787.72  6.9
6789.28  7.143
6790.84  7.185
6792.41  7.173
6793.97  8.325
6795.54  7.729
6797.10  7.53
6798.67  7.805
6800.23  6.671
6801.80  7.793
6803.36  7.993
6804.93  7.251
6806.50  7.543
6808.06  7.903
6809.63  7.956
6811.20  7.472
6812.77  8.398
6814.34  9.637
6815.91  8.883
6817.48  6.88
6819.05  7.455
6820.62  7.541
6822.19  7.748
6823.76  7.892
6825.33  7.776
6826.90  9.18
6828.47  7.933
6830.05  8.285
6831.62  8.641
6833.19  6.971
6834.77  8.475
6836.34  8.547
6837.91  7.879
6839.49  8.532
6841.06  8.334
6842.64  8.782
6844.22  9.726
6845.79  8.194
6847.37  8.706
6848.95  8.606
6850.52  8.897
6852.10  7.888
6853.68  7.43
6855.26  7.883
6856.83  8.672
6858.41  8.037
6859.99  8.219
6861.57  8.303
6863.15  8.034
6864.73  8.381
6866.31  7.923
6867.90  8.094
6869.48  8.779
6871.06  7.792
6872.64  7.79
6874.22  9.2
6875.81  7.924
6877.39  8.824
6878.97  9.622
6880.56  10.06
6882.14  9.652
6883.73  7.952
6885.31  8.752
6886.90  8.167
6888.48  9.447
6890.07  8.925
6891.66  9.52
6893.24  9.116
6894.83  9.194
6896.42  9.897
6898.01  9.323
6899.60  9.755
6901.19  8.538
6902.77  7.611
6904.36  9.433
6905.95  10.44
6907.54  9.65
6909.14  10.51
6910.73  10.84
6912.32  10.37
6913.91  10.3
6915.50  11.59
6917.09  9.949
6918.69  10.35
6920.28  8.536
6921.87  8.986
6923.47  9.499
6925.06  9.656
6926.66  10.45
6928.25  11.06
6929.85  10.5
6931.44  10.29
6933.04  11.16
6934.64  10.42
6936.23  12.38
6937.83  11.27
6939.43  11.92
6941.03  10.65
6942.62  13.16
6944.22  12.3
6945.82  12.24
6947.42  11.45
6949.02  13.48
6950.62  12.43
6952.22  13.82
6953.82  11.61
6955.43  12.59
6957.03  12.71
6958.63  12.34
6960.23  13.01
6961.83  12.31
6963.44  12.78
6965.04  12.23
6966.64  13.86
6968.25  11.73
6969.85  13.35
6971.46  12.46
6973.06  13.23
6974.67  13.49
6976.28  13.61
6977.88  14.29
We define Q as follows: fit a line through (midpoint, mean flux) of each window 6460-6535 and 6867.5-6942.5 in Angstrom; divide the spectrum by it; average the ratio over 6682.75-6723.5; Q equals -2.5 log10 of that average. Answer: 0.35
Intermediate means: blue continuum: 11.9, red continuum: 9.71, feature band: 7.78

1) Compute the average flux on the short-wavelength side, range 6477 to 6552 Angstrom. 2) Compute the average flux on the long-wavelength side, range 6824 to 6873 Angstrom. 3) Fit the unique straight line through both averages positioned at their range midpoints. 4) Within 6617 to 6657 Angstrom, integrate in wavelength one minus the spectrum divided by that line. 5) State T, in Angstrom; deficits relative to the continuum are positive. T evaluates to 4.5 Angstrom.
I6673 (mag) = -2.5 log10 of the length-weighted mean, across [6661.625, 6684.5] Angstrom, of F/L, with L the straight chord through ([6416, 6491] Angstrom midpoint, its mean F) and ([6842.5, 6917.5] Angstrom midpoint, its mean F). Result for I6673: 0.14 mag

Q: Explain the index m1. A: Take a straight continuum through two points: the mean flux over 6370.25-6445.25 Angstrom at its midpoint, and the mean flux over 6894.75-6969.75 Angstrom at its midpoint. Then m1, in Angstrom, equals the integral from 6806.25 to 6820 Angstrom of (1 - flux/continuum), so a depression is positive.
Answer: 3.5 Angstrom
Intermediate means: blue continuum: 9.52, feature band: 8.03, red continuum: 11.1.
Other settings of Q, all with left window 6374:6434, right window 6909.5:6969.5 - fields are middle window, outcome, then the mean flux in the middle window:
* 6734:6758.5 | 0.38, 7.54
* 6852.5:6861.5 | 0.35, 8.06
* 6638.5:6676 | 0.16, 8.91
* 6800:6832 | 0.35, 7.96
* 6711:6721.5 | 0.38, 7.5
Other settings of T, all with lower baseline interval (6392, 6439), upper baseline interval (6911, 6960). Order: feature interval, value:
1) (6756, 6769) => 3.38 Angstrom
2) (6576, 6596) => -2.04 Angstrom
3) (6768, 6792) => 6.86 Angstrom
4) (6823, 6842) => 4.84 Angstrom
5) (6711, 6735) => 7.57 Angstrom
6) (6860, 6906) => 9.64 Angstrom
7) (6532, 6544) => -4.51 Angstrom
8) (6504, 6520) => -3.00 Angstrom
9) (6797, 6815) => 5.13 Angstrom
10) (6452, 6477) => -3.17 Angstrom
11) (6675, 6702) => 6.72 Angstrom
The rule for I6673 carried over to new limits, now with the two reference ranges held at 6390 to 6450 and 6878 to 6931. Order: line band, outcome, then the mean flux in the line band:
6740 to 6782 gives 0.22 mag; 7.95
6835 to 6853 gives 0.14 mag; 8.55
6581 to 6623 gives -0.13 mag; 11.2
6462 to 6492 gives -0.13 mag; 11.3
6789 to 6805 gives 0.28 mag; 7.53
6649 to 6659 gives 0.17 mag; 8.46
